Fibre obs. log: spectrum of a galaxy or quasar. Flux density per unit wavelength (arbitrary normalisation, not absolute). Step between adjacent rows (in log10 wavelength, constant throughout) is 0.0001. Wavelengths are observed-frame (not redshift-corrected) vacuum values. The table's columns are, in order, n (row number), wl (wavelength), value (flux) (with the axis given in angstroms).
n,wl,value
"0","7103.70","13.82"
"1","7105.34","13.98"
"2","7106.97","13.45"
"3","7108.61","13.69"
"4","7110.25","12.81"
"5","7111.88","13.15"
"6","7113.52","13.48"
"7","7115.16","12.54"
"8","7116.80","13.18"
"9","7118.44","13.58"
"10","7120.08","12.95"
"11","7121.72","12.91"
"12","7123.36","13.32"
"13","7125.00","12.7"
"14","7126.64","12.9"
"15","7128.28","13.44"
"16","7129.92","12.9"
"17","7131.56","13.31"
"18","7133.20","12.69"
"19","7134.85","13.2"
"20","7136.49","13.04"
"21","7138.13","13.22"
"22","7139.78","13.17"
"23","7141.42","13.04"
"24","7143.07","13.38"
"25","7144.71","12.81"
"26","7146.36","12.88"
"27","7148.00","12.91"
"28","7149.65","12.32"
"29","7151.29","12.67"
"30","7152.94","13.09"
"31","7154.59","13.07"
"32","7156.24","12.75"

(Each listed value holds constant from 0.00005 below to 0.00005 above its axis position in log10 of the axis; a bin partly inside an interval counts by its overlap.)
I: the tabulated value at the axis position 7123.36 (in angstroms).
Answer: 13.32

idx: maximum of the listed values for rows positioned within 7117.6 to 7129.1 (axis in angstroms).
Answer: 13.58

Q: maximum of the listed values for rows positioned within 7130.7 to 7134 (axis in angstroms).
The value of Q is 13.31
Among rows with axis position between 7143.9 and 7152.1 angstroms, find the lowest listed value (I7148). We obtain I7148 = 12.32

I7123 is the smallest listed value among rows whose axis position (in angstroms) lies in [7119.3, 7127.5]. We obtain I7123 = 12.7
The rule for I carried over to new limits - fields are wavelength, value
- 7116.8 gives 13.18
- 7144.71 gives 12.81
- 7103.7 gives 13.82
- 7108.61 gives 13.69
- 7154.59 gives 13.07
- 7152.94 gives 13.09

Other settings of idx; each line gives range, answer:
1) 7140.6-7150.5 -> 13.38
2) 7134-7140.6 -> 13.22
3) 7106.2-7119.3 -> 13.69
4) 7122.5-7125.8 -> 13.32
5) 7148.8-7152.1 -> 12.67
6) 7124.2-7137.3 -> 13.44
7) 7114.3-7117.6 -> 13.18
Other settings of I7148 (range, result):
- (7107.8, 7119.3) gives 12.54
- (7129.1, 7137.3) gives 12.69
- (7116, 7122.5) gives 12.91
